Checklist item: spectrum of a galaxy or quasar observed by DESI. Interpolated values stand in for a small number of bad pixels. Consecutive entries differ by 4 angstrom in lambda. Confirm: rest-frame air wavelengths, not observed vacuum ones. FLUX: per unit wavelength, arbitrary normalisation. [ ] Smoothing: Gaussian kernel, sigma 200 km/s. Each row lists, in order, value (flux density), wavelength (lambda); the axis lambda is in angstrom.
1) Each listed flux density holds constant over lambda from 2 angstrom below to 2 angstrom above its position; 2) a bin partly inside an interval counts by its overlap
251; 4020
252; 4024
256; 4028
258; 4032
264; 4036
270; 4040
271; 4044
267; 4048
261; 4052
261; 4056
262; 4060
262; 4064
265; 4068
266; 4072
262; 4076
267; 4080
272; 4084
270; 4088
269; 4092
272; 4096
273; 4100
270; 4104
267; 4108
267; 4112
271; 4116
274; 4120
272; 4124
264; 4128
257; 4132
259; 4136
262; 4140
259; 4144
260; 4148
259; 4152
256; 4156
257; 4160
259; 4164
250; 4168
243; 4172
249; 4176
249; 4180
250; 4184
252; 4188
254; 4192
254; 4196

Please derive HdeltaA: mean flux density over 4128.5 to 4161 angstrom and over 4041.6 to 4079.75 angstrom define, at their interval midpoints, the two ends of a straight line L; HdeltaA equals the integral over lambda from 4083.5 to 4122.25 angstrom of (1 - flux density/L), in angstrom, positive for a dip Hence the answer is -1.3 angstrom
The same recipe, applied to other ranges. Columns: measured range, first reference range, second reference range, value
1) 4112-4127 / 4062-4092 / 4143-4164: -0.53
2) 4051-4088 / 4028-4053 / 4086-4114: 0.34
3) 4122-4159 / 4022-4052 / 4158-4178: -1.01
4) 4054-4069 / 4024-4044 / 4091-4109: 0.18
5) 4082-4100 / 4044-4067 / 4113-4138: -0.42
